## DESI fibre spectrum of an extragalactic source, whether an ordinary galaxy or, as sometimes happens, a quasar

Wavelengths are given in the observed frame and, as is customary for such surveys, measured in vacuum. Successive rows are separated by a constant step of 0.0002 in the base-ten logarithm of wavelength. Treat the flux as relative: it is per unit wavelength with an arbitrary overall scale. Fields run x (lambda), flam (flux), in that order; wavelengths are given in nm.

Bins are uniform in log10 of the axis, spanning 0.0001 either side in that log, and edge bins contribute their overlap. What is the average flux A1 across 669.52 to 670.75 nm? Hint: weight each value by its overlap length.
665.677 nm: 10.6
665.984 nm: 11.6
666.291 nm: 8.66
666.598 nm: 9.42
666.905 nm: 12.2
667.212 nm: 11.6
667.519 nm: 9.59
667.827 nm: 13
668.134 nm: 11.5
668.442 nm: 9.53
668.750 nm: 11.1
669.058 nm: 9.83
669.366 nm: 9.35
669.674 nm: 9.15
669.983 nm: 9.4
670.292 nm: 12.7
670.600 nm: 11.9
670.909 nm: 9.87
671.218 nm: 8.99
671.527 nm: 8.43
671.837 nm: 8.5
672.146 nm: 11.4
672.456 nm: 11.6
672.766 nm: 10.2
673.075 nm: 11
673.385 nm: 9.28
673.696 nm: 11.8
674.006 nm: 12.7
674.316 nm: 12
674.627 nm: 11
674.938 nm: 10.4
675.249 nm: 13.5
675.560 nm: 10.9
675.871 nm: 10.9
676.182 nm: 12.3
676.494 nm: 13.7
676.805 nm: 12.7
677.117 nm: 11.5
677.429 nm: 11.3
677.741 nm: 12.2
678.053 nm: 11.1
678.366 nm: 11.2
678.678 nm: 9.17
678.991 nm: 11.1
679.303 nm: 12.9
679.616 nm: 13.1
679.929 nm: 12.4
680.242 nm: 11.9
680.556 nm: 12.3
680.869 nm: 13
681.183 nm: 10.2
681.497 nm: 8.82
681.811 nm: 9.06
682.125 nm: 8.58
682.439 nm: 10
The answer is 10.8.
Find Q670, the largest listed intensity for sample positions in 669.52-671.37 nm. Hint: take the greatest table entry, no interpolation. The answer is 12.7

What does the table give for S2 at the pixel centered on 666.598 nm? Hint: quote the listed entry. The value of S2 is 9.42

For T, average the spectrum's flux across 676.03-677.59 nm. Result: 12.3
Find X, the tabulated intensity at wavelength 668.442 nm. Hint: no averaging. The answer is 9.53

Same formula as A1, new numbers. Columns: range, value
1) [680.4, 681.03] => 12.6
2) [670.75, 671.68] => 9.11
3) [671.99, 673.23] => 11.1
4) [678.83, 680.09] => 12.4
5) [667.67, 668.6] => 11.3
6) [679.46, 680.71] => 12.4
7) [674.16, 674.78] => 11.5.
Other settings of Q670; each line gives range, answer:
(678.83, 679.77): 13.1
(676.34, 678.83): 13.7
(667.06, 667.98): 13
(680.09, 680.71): 12.3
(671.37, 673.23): 11.6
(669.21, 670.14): 9.4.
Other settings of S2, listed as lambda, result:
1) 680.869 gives 13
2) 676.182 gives 12.3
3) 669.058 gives 9.83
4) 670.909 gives 9.87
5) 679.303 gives 12.9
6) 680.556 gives 12.3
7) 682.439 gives 10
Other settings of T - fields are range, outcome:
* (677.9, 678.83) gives 10.5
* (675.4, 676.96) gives 12.1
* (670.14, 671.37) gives 10.9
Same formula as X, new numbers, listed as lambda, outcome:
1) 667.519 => 9.59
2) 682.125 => 8.58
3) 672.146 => 11.4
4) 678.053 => 11.1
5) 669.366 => 9.35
